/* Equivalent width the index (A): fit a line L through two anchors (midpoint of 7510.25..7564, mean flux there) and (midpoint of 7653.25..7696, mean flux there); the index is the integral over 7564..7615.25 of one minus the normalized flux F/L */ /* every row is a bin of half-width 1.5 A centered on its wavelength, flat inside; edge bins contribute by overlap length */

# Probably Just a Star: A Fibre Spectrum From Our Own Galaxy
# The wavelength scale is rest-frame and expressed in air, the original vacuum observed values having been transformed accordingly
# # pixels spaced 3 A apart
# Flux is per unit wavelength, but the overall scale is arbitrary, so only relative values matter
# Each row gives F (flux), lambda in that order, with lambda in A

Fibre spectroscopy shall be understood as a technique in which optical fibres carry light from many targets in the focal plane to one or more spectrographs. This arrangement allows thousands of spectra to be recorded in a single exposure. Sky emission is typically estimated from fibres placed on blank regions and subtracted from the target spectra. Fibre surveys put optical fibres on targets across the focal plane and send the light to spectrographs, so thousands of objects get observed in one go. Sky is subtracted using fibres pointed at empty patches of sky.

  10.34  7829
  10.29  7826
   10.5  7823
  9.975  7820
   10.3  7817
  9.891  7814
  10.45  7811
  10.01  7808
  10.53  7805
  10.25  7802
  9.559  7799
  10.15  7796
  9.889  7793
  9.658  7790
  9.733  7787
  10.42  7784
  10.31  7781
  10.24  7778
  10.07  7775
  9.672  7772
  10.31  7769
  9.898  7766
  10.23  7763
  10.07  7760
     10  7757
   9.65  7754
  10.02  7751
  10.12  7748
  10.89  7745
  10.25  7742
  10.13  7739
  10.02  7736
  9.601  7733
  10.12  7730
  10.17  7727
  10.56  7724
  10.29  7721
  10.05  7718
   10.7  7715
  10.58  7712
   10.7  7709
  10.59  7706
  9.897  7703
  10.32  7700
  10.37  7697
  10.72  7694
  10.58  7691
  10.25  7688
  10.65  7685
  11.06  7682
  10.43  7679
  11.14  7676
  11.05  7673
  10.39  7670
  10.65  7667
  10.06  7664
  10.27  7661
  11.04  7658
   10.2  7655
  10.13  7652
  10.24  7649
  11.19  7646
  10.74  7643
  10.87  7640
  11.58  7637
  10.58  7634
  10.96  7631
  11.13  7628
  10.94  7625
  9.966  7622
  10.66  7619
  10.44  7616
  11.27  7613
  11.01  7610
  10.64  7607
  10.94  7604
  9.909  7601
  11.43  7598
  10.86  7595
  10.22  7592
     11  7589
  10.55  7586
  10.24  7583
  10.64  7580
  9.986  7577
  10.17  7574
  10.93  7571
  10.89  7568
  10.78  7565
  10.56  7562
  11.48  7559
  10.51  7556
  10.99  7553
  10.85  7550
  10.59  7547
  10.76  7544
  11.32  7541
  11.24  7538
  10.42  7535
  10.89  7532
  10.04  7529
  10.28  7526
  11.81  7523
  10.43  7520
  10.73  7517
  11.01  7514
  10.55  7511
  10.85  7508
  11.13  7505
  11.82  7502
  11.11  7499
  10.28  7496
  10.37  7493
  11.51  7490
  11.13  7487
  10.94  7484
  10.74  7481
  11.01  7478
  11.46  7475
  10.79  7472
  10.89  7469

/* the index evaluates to 0.3 A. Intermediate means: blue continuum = 10.8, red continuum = 10.6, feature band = 10.7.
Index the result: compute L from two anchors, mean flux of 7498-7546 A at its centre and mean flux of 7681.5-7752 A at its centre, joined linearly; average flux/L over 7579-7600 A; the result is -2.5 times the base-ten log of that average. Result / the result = 0.00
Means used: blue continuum 10.9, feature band 10.7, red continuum 10.4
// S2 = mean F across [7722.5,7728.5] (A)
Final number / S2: 10.4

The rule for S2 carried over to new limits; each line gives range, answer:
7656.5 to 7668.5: 10.5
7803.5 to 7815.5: 10.2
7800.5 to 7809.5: 10.3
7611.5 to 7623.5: 10.6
